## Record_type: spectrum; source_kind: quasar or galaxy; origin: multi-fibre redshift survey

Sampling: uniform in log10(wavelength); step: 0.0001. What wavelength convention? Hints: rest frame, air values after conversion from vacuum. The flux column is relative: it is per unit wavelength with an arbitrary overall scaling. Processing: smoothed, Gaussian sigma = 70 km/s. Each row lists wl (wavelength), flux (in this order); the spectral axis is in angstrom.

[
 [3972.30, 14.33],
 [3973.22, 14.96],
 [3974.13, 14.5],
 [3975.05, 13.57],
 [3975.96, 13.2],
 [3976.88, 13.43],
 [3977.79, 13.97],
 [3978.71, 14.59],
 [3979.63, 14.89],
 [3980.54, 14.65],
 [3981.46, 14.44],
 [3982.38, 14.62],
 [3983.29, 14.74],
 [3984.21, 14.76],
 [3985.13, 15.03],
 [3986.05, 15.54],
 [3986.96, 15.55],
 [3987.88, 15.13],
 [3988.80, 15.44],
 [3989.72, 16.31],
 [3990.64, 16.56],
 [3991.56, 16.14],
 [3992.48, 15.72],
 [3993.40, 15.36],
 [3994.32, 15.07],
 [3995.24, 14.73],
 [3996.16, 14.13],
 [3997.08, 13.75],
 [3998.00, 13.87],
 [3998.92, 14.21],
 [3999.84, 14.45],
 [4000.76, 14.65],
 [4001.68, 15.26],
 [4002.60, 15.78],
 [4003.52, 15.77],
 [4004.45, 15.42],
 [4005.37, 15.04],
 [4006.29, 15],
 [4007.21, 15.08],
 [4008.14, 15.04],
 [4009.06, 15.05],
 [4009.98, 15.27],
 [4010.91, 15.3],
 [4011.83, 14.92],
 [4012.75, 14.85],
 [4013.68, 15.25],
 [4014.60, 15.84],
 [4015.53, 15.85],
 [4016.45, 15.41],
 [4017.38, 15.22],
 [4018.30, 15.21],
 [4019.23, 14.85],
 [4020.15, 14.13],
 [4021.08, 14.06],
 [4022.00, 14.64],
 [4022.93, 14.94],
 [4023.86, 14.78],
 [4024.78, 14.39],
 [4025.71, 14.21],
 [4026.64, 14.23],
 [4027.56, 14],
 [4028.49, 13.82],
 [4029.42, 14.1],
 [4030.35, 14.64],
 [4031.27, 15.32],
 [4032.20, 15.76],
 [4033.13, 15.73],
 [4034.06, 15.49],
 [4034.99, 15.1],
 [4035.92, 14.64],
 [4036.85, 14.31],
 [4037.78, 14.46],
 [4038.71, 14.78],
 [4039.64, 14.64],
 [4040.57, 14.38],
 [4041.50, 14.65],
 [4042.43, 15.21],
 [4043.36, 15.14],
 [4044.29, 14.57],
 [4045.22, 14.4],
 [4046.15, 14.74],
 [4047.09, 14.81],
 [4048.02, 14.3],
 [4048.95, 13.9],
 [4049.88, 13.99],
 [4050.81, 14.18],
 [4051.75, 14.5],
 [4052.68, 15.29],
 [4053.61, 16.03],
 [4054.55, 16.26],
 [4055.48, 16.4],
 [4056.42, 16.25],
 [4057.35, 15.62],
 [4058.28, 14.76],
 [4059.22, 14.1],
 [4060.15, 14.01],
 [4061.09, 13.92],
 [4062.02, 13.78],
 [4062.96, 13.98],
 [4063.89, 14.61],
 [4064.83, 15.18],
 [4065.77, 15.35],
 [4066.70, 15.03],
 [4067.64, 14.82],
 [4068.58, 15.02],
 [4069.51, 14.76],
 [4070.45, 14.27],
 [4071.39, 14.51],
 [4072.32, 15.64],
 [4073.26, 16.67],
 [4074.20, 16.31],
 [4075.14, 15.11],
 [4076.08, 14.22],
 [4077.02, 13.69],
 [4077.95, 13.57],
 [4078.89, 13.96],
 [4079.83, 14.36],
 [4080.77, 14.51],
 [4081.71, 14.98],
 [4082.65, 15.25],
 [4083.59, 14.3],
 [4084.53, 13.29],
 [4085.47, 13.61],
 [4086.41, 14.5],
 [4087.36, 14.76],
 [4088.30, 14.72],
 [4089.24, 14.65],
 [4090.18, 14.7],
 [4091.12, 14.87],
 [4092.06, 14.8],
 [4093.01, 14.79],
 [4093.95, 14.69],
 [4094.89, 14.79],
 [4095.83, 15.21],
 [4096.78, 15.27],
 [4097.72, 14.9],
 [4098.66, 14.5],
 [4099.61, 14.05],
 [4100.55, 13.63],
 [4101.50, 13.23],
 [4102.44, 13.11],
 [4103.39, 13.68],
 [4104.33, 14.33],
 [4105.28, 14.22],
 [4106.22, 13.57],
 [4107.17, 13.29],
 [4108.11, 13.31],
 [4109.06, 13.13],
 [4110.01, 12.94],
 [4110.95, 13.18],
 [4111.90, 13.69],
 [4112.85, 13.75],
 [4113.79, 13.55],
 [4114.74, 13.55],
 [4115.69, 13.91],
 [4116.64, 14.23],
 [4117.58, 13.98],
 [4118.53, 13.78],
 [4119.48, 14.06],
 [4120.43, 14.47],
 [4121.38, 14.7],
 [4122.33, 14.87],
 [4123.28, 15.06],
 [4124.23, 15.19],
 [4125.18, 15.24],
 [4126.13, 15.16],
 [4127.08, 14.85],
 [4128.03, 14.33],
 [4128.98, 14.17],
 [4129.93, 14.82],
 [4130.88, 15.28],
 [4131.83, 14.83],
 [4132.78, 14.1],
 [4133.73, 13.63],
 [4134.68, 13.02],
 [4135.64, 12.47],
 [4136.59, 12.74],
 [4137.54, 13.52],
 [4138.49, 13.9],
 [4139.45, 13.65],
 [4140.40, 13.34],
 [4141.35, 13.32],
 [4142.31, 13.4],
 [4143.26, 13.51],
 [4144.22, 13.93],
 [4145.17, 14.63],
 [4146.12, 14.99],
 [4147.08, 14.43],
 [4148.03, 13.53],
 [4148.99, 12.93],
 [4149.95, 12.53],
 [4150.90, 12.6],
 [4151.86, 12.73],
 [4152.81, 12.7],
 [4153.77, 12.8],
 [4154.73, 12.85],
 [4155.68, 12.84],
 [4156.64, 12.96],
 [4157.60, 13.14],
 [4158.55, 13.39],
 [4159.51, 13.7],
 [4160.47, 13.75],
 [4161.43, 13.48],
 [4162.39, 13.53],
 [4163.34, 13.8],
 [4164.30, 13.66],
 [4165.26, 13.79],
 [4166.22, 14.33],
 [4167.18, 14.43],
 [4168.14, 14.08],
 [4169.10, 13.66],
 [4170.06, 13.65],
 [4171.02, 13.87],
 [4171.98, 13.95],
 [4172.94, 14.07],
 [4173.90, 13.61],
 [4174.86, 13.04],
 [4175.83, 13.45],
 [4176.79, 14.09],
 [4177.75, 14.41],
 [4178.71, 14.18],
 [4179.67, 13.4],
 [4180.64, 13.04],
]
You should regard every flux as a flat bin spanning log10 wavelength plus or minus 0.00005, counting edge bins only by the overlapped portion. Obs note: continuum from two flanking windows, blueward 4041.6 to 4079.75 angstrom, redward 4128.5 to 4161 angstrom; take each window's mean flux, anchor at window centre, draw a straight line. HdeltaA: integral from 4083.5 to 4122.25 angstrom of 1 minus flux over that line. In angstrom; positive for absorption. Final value 0.21 angstrom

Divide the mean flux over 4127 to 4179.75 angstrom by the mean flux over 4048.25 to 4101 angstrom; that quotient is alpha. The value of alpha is 0.9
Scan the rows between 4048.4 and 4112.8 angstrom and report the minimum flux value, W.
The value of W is 12.94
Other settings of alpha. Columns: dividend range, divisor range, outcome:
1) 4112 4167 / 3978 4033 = 0.92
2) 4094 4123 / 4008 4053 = 0.95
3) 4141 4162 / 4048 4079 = 0.90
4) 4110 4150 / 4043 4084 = 0.95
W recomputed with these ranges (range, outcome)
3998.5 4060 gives 13.82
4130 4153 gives 12.47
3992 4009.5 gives 13.75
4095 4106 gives 13.11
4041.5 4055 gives 13.9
